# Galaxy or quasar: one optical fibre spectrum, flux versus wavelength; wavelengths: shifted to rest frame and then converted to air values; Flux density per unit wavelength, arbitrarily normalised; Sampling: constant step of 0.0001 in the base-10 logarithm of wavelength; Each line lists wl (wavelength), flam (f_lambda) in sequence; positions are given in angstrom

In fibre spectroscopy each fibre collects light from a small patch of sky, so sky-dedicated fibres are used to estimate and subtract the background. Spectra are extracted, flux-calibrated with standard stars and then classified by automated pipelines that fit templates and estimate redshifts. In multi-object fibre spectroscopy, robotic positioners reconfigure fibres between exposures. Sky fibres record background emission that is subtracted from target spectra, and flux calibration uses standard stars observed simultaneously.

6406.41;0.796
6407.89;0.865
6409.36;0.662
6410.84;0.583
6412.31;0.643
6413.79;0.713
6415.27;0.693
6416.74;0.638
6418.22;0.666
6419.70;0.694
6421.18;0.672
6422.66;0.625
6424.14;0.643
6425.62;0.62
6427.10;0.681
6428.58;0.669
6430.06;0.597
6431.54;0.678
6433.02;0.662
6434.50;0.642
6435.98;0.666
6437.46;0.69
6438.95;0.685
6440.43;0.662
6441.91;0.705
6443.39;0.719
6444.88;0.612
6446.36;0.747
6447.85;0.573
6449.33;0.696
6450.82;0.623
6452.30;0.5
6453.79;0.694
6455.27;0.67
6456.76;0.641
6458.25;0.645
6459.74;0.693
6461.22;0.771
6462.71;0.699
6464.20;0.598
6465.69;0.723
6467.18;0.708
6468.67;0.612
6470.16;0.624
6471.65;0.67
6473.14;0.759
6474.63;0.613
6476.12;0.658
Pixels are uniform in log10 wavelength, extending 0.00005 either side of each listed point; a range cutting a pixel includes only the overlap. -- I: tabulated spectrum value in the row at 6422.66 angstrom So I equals 0.625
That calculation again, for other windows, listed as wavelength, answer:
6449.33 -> 0.696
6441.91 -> 0.705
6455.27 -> 0.67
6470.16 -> 0.624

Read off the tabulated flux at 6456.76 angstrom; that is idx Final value 0.641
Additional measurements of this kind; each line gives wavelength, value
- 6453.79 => 0.694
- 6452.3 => 0.5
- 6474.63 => 0.613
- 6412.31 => 0.643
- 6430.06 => 0.597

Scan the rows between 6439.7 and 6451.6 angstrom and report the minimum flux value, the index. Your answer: 0.573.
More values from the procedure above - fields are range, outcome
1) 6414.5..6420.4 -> 0.638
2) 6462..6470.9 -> 0.598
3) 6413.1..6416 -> 0.693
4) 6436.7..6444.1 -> 0.662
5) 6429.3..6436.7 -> 0.597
